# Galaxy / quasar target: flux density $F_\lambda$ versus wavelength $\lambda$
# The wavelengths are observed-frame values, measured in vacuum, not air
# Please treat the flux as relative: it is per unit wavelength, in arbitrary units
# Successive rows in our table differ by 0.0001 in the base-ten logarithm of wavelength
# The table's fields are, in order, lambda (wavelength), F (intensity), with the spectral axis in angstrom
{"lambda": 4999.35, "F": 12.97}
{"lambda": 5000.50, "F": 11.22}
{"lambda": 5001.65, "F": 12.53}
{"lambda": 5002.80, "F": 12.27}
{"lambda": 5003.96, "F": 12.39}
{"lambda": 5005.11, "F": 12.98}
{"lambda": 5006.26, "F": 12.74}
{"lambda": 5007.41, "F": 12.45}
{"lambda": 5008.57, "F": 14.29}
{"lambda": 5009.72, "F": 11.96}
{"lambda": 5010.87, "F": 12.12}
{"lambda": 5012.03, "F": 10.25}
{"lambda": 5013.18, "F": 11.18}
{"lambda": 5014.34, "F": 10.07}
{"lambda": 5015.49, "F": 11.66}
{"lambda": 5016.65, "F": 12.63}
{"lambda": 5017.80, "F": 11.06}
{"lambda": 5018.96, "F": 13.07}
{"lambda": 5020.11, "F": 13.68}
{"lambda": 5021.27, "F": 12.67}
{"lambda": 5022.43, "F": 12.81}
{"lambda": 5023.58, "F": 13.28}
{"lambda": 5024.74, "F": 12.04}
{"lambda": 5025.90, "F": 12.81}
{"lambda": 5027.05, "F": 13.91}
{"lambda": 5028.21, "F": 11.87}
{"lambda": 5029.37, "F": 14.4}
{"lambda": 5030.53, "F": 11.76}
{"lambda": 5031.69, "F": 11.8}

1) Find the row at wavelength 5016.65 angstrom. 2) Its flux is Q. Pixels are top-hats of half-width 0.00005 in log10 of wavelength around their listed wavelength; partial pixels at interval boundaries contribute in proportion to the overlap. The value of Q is 12.63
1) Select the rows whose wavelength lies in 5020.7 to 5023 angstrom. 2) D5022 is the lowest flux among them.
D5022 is 12.67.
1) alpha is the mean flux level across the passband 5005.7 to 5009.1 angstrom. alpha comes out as 13.1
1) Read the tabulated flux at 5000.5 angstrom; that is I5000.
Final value 11.22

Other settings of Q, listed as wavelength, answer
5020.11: 13.68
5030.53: 11.76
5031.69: 11.8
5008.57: 14.29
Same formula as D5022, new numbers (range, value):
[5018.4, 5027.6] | 12.04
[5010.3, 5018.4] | 10.07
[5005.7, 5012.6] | 10.25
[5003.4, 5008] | 12.39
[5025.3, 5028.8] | 11.87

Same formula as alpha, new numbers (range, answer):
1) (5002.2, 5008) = 12.6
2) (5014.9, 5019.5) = 12.1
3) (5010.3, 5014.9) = 10.9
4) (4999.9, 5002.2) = 11.9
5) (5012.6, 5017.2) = 11.4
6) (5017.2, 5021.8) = 12.6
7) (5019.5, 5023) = 13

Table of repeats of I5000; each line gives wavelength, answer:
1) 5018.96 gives 13.07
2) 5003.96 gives 12.39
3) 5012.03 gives 10.25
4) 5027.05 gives 13.91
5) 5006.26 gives 12.74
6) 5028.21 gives 11.87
